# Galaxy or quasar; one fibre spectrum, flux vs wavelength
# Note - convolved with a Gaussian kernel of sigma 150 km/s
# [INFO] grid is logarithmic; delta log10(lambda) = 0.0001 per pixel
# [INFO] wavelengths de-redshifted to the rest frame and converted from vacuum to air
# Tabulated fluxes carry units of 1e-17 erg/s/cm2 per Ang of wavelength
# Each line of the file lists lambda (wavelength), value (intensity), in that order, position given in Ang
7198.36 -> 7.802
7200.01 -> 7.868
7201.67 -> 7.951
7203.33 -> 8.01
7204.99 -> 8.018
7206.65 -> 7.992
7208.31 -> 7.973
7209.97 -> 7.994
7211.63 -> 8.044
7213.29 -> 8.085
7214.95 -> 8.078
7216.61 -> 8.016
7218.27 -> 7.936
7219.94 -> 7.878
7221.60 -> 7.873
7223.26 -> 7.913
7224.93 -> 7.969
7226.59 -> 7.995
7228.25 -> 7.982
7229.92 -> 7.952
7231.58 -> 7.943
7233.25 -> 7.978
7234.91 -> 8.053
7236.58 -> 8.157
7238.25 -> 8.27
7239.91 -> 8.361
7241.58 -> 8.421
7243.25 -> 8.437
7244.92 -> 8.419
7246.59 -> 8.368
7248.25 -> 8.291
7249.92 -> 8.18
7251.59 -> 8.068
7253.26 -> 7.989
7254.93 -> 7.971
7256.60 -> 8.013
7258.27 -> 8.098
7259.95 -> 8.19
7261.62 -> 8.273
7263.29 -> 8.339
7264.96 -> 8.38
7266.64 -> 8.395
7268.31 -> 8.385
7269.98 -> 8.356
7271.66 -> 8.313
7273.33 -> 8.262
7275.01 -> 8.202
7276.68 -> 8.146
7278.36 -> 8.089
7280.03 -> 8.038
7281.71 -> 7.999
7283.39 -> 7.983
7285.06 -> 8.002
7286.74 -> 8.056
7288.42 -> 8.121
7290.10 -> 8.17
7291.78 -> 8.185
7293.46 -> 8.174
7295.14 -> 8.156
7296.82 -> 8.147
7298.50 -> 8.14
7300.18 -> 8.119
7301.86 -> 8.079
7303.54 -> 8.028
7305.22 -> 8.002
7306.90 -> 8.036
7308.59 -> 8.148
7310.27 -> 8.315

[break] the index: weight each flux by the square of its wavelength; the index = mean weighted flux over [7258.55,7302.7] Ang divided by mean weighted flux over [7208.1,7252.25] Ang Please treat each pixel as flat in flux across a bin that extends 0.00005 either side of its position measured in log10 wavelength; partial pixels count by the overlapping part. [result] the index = 1.0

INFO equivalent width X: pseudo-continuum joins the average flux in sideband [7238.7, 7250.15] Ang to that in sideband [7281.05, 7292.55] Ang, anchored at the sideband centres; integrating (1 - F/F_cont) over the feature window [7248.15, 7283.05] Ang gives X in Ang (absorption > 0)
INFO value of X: 0.1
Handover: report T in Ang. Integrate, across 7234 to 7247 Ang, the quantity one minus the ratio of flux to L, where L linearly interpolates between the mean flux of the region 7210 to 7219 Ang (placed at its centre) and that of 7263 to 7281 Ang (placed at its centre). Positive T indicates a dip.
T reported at -0.3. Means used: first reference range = 8.03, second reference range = 8.26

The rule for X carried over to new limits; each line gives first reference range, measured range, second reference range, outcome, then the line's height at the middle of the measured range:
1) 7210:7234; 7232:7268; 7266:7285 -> -0.6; 8.09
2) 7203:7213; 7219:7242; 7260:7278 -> 0.2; 8.11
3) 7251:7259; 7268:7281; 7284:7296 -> -0.2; 8.08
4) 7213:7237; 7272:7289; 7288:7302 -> 0.0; 8.11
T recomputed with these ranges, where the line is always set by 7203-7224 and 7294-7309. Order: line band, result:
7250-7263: -0.1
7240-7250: -0.4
